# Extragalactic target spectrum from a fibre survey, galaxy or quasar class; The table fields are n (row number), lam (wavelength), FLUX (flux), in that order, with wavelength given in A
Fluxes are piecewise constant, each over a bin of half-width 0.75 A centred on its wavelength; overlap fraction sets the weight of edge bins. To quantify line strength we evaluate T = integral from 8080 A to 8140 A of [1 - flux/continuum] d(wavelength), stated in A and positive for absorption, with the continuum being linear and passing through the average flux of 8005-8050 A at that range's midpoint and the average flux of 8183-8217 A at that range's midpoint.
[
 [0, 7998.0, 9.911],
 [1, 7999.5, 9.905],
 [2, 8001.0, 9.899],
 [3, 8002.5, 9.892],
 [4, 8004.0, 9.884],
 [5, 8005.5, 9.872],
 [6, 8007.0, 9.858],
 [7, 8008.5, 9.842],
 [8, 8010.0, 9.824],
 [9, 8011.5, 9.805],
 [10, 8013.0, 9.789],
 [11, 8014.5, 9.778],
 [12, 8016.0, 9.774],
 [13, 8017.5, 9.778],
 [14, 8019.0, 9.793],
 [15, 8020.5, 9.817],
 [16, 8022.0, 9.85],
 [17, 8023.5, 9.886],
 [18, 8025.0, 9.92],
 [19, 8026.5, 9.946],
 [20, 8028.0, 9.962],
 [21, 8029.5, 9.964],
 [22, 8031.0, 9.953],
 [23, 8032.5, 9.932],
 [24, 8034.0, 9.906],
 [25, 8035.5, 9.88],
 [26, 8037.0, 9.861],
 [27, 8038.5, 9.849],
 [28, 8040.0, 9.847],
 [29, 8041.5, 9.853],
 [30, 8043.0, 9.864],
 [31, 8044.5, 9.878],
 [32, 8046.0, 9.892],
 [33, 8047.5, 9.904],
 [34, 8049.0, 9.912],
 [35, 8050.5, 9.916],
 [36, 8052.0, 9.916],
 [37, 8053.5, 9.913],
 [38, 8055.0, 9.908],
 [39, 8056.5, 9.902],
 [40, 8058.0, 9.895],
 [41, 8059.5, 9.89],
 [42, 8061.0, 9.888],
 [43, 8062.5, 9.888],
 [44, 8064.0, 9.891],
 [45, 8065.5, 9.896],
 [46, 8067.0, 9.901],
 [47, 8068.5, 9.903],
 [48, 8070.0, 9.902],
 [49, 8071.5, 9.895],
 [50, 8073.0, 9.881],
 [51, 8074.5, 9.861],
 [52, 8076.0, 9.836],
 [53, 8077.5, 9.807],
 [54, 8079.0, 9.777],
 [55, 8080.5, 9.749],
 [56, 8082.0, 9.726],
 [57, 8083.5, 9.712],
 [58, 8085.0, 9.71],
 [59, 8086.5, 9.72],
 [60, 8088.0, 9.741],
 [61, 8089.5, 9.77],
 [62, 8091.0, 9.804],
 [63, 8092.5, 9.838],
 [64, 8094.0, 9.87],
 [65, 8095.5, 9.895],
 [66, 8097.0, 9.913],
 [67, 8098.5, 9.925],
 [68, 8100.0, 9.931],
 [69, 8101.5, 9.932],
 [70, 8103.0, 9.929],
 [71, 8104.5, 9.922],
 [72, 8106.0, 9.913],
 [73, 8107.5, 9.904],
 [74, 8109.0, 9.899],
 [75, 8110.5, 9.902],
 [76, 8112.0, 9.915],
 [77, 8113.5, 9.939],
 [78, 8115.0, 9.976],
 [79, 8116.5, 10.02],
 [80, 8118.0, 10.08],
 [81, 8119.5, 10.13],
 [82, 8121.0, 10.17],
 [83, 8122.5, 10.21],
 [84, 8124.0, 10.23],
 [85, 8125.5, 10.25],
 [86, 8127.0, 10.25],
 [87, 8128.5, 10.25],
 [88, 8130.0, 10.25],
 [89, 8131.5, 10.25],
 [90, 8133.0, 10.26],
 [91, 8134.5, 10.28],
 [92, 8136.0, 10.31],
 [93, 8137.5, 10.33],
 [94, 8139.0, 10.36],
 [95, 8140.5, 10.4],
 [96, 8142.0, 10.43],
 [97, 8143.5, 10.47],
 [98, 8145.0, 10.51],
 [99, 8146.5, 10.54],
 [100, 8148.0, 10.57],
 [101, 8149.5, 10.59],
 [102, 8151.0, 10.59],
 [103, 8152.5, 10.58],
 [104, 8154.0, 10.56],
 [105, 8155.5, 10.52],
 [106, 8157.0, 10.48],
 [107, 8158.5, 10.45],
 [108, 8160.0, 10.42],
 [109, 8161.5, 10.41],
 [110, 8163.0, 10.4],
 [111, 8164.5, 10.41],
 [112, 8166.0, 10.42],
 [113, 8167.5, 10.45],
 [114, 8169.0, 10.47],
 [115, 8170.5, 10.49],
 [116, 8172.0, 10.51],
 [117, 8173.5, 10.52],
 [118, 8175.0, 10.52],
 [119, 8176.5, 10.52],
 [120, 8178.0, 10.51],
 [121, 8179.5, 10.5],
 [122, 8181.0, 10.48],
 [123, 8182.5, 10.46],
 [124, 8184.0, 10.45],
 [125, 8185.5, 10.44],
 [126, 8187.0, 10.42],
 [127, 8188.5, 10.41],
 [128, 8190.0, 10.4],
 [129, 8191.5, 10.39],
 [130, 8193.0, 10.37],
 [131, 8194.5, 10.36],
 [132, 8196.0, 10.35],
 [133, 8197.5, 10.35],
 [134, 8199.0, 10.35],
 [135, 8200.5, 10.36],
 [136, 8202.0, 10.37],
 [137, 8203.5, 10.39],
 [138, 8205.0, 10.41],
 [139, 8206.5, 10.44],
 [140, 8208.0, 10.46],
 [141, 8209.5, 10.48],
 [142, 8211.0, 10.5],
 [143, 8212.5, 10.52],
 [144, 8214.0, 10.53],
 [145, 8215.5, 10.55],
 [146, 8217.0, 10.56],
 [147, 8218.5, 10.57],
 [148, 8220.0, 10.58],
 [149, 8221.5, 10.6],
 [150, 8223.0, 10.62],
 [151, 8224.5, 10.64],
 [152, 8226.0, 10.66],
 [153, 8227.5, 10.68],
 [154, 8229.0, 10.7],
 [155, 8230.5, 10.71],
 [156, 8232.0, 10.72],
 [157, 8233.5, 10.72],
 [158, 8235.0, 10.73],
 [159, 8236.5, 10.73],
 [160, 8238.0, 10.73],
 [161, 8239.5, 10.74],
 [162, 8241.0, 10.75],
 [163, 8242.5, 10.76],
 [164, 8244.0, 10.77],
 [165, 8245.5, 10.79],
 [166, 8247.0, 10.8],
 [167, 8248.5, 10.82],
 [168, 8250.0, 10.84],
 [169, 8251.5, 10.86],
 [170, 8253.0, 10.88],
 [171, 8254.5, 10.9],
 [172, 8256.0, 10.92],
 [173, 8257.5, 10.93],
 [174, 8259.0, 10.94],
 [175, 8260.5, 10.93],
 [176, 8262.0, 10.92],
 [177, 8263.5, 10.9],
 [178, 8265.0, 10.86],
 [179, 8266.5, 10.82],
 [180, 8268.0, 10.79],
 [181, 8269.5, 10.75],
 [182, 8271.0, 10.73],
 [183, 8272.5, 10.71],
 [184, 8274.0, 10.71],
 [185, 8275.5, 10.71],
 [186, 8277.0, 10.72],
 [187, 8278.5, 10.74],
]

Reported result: 0.8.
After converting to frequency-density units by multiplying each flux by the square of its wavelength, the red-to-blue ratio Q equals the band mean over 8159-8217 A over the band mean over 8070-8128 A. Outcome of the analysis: 1.08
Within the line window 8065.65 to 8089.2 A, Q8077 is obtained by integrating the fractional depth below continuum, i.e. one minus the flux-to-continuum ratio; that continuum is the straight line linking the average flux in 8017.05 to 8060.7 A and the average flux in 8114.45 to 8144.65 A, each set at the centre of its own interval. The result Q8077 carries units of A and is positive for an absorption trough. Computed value 0.5 A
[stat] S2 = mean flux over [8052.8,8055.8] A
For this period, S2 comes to 9.91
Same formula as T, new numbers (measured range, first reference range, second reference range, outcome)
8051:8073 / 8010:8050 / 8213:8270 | 0.23 A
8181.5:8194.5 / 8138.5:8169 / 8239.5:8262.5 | 0.24 A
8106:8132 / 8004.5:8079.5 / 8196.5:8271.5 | 0.28 A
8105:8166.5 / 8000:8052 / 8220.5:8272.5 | 0.23 A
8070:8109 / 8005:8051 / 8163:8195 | 1.02 A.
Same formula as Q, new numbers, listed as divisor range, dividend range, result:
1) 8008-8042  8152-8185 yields 1.10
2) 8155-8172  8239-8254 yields 1.06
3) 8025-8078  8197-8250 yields 1.12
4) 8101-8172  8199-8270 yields 1.07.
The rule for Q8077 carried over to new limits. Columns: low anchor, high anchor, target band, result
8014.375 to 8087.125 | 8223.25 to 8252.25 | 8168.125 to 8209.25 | 0.30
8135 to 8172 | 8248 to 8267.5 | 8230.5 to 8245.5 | 0.09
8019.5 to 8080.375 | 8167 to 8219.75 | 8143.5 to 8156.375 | -0.34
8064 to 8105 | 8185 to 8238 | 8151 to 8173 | -0.47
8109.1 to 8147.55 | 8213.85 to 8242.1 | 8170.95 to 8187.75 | -0.06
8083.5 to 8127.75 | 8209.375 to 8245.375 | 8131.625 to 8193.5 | -1.04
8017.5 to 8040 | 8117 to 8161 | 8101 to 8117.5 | 0.49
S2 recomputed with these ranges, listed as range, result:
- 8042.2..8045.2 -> 9.87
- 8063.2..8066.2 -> 9.89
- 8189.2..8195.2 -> 10.4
